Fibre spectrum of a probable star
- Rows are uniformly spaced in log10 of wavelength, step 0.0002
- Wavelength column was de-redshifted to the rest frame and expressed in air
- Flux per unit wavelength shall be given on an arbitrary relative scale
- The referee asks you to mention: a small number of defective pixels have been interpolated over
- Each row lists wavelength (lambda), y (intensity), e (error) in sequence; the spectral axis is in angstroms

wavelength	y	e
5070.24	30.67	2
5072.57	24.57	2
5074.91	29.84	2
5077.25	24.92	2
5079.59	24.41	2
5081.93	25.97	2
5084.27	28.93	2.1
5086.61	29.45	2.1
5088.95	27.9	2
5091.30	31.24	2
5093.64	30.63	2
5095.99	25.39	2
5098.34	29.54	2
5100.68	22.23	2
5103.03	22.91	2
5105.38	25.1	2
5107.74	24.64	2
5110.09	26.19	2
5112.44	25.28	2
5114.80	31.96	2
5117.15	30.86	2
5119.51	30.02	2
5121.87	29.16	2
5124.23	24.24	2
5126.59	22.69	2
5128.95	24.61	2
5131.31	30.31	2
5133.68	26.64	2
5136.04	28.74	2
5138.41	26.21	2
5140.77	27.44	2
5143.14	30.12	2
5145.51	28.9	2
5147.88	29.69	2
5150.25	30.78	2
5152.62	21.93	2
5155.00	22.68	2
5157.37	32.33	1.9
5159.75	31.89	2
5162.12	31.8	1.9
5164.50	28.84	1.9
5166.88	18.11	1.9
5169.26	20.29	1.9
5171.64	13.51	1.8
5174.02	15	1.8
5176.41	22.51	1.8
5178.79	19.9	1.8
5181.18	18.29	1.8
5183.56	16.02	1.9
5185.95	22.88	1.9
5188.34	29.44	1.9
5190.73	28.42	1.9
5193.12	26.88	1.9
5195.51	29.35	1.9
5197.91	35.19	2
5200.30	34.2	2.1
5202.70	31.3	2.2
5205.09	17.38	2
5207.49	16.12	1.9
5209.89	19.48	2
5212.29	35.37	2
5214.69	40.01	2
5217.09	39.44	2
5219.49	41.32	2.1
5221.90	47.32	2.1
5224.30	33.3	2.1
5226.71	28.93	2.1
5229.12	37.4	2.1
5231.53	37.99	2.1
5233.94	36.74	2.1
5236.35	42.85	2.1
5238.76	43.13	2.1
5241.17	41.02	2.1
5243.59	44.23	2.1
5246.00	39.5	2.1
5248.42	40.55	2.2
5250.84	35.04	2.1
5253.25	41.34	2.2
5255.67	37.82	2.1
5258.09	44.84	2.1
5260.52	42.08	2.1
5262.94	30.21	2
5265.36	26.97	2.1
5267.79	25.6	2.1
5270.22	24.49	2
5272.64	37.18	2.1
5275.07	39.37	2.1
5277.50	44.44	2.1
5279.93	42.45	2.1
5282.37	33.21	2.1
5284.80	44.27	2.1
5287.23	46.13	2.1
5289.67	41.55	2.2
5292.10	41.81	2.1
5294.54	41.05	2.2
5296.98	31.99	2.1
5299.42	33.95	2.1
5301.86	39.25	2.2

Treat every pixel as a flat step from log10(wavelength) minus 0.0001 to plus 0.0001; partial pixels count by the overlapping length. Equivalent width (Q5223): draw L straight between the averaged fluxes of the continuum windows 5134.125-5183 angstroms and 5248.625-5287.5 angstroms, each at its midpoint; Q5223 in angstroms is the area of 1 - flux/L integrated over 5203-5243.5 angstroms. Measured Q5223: -3.5 angstroms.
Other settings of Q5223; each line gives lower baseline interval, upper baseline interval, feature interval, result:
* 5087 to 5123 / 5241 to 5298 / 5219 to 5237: -1.3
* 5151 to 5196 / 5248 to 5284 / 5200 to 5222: -1.8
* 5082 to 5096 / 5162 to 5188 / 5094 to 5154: -4.0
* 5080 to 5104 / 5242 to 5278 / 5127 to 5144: 1.3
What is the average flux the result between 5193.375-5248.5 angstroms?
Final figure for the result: 35.1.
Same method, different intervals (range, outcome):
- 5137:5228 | 27.5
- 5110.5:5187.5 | 25.4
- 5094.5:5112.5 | 25.2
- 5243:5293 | 38.2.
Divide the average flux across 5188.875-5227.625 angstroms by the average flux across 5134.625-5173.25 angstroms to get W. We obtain 1.20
